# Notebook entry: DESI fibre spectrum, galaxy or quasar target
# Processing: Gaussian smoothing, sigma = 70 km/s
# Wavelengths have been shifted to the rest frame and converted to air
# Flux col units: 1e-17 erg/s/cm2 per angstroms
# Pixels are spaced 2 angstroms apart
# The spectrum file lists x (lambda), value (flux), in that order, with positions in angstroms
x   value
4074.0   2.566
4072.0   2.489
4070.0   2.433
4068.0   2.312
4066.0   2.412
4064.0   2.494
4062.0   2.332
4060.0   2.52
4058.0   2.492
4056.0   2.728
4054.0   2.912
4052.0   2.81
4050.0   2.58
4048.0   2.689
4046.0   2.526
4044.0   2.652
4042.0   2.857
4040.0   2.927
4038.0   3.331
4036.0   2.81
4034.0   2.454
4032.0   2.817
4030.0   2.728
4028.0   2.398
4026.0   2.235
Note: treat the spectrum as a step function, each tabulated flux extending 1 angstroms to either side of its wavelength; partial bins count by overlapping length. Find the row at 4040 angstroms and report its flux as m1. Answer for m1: 2.927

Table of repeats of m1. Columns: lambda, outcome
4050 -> 2.58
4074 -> 2.566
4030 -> 2.728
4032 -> 2.817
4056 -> 2.728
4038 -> 3.331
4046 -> 2.526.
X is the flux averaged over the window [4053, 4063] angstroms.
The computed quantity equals 2.6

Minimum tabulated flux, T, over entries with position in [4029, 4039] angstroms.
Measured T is 2.454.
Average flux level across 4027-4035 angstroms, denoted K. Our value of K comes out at 2.6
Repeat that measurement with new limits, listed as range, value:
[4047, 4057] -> 2.74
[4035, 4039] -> 3.07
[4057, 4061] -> 2.51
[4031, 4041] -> 2.87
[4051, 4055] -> 2.86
